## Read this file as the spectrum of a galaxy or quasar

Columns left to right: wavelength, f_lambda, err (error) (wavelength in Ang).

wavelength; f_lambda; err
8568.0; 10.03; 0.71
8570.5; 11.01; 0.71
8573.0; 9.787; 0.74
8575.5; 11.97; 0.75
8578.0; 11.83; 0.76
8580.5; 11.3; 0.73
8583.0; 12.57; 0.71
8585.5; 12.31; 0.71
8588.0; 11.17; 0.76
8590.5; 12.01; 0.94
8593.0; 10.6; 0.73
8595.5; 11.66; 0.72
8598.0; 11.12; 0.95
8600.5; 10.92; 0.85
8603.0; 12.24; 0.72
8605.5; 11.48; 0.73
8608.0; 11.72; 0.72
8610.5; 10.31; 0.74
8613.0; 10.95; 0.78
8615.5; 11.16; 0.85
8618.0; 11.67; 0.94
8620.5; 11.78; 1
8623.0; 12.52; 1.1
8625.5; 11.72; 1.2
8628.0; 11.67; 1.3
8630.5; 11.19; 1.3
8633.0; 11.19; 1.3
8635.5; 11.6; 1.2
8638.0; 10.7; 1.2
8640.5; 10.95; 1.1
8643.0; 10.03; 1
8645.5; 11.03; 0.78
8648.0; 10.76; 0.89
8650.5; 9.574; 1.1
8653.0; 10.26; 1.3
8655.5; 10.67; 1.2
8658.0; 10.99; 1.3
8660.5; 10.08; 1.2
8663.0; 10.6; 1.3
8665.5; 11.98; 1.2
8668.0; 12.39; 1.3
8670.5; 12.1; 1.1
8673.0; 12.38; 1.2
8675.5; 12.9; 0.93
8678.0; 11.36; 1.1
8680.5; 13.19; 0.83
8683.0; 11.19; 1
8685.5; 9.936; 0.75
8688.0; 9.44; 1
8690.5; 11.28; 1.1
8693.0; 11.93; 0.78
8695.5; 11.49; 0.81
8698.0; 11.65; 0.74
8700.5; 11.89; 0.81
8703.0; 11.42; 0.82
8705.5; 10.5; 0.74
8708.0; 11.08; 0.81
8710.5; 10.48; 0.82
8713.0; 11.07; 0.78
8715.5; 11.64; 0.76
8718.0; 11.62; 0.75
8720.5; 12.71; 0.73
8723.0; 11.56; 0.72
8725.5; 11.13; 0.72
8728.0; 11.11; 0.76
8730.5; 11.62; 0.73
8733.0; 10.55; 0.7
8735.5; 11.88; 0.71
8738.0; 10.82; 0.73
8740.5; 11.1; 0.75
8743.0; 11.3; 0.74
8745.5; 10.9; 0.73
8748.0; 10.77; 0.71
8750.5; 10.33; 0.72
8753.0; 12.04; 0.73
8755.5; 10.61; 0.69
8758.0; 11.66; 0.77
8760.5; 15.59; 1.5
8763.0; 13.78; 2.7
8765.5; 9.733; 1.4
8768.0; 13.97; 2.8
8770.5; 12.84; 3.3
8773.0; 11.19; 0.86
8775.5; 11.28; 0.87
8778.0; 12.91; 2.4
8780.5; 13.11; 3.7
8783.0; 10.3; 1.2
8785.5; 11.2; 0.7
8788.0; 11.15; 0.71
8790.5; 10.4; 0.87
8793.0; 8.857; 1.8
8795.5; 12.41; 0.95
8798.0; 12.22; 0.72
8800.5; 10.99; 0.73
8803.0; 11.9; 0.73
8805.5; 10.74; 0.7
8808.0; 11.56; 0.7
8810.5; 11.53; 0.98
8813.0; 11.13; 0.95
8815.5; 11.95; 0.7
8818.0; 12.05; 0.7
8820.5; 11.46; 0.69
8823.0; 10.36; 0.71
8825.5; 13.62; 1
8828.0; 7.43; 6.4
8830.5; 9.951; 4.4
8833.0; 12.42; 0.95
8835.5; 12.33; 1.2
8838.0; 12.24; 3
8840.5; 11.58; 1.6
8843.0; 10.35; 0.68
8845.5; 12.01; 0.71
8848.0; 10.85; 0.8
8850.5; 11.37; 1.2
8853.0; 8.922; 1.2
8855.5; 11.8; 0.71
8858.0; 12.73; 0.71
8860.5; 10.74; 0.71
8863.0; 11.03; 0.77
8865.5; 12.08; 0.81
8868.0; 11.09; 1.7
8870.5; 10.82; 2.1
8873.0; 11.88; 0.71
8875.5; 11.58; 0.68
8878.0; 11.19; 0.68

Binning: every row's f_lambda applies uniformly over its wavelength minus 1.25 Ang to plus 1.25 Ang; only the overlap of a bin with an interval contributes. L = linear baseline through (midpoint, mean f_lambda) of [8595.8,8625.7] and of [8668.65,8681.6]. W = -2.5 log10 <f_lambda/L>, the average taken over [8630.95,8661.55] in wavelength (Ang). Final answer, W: 0.12 mag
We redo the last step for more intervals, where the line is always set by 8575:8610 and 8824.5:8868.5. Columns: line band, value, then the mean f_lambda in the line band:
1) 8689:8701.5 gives -0.014 mag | 11.6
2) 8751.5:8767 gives -0.080 mag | 12.2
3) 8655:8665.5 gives 0.074 mag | 10.7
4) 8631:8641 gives 0.039 mag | 11.1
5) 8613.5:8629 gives -0.015 mag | 11.7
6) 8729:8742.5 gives 0.019 mag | 11.2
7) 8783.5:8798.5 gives 0.037 mag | 10.9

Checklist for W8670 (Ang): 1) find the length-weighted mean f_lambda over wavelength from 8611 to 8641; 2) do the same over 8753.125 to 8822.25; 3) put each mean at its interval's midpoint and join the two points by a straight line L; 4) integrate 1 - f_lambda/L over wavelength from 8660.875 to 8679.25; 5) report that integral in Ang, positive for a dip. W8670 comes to -0.6 Ang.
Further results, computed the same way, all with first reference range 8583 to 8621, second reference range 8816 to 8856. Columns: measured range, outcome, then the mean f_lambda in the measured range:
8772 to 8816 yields -0.6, 11.4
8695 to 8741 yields -0.1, 11.3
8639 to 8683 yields 0.5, 11.2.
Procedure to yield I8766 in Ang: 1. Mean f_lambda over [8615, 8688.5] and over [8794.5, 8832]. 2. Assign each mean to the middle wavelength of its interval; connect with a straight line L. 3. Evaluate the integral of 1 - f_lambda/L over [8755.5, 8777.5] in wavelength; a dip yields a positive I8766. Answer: -2.21 Ang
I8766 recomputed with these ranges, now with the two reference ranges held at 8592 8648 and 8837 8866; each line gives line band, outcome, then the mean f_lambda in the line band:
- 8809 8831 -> 0.36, 11.1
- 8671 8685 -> -1.00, 12.1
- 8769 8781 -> -1.03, 12.2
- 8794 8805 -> -0.44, 11.7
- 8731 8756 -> 0.48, 11.1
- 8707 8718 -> 0.14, 11.1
